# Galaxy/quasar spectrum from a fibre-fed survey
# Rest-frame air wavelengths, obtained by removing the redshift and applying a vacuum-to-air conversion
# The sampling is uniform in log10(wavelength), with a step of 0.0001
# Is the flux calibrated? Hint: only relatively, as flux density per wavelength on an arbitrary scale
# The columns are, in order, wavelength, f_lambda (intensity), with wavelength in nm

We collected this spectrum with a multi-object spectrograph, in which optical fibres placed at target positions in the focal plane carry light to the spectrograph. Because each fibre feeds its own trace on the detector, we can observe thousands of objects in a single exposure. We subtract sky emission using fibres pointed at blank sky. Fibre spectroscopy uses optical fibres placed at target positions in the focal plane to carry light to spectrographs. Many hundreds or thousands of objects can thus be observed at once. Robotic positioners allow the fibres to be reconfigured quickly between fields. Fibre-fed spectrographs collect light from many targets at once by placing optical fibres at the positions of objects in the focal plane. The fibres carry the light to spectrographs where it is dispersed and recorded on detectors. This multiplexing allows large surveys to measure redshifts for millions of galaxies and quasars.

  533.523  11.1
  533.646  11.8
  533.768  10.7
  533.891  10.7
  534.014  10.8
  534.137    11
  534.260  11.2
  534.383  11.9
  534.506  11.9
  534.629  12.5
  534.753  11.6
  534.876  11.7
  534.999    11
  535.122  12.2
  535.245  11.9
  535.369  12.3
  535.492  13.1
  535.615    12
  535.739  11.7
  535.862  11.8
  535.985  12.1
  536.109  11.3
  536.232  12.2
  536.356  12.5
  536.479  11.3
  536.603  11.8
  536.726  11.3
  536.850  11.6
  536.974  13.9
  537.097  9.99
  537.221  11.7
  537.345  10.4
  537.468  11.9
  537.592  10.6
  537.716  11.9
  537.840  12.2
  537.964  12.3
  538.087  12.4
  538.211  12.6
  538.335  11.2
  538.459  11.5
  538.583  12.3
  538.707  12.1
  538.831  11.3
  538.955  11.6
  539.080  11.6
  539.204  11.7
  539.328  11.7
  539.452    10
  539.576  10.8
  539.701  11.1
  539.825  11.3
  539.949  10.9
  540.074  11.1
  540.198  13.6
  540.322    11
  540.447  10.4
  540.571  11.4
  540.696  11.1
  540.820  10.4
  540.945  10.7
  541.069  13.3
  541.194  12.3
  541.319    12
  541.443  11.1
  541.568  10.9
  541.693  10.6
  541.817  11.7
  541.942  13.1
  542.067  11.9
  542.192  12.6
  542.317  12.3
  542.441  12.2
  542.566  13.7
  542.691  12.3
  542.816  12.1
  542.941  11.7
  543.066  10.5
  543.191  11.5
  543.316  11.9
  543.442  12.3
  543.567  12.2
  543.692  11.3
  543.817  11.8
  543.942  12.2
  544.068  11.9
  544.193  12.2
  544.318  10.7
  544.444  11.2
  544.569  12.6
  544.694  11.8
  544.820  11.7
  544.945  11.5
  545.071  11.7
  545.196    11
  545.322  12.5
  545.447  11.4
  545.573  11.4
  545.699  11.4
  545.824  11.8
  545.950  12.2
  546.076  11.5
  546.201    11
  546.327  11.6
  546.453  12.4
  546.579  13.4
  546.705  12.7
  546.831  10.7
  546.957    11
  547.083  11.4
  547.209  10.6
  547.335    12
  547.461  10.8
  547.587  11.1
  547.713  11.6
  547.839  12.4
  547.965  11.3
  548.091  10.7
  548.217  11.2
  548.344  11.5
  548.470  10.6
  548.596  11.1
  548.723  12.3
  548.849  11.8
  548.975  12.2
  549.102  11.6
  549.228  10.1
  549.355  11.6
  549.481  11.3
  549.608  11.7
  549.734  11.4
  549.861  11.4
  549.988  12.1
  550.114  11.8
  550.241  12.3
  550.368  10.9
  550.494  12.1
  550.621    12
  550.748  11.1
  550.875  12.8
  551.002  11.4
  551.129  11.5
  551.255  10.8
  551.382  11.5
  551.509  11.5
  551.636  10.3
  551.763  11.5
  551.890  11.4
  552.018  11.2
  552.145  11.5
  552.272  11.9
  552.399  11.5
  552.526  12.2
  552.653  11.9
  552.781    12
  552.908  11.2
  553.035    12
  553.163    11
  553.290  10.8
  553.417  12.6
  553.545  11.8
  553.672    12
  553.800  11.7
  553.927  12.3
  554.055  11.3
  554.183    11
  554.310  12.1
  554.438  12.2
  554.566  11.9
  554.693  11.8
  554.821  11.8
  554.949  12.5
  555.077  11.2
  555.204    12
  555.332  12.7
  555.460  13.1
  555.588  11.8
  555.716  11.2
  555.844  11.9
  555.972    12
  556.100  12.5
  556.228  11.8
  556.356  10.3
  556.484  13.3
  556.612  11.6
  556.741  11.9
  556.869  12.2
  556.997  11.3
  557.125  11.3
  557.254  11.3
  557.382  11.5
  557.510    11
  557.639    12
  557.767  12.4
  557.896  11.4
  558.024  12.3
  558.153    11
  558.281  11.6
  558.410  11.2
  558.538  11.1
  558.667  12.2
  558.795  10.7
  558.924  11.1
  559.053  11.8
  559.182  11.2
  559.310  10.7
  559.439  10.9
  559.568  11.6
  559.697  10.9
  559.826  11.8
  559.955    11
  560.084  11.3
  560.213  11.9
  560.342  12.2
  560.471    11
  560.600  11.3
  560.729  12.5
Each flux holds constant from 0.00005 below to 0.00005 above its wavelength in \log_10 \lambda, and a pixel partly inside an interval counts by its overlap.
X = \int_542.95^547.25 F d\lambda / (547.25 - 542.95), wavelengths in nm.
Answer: 11.7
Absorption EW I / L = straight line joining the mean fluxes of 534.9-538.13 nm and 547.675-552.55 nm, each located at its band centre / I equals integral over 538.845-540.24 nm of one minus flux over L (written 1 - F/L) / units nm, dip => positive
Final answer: 0.05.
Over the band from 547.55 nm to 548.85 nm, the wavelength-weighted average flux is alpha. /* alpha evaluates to 11.4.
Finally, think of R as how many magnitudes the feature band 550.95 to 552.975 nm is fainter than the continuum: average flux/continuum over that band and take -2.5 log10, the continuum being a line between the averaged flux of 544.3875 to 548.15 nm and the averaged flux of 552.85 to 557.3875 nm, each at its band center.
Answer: 0.026 mag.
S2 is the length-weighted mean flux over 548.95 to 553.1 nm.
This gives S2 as 11.6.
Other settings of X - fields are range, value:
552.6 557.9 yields 11.8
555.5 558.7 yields 11.7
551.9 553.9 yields 11.7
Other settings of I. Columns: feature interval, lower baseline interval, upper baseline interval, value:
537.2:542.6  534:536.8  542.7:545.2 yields 0.06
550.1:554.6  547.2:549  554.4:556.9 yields 0.04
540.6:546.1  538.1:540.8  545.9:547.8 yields -0.12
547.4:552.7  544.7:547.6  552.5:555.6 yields 0.11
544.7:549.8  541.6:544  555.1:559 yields 0.16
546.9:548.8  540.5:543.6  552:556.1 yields 0.08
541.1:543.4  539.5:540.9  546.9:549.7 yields -0.15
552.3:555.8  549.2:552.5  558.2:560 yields -0.13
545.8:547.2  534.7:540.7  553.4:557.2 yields 0.00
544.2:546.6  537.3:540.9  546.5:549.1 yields -0.04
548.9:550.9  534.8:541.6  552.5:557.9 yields 0.02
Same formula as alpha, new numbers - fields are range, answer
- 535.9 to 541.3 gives 11.6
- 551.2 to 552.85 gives 11.5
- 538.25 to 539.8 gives 11.4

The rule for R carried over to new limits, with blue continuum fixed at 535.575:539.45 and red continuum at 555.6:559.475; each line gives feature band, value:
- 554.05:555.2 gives -0.019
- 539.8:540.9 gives 0.045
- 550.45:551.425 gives -0.002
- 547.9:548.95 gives 0.027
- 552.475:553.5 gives -0.010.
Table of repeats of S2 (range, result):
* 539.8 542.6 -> 11.7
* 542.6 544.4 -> 11.8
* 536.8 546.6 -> 11.7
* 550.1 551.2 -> 11.8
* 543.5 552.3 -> 11.6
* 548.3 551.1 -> 11.6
